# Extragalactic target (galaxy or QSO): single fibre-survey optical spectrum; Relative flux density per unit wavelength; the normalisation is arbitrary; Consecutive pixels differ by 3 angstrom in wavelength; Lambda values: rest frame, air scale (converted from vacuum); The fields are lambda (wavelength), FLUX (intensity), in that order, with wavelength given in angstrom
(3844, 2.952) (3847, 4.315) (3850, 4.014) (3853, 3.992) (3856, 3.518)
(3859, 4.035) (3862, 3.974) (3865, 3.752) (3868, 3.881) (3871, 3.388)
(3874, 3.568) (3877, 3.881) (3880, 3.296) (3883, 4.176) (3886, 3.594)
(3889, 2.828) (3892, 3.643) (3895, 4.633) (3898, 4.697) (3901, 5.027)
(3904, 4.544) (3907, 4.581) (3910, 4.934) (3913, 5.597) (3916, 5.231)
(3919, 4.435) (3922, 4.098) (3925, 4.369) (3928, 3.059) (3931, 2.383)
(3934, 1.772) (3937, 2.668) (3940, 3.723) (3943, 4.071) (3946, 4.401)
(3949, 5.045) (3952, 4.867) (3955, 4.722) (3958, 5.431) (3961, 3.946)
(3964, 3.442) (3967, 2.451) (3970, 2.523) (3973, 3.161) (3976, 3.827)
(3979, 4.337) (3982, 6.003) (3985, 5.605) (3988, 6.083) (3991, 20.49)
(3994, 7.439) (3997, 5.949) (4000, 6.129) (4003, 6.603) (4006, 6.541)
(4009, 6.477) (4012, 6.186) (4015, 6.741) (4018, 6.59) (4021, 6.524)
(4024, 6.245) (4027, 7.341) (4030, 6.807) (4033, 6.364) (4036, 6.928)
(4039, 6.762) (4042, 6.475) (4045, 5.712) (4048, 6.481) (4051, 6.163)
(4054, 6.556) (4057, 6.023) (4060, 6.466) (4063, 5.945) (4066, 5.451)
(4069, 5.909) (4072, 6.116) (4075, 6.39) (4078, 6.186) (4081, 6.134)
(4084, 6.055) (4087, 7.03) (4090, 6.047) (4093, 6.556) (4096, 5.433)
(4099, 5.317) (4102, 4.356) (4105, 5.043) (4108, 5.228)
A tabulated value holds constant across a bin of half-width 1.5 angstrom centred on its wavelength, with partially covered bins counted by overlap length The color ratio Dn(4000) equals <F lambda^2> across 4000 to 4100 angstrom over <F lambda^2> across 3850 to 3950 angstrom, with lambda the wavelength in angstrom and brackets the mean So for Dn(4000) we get 1.72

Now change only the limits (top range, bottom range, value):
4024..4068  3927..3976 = 1.85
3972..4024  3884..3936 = 1.74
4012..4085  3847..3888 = 1.84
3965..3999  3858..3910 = 1.61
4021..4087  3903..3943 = 1.71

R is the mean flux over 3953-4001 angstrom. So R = 5.71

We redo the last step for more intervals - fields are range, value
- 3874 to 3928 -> 4.27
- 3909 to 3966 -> 4.09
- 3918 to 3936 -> 3.3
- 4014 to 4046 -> 6.6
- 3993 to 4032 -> 6.57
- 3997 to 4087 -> 6.36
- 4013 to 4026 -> 6.54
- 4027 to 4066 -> 6.39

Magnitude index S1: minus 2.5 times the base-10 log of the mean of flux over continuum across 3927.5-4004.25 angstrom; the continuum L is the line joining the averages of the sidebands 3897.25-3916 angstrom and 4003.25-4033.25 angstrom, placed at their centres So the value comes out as 0.18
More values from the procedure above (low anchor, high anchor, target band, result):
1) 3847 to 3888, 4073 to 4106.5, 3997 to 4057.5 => -0.22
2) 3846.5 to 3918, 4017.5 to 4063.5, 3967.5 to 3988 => 0.28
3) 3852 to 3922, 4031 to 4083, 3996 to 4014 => -0.13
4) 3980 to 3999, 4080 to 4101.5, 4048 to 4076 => 0.09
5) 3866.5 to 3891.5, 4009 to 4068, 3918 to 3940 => 0.34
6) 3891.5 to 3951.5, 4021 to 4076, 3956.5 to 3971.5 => 0.34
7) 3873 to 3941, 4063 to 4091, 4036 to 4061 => -0.11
